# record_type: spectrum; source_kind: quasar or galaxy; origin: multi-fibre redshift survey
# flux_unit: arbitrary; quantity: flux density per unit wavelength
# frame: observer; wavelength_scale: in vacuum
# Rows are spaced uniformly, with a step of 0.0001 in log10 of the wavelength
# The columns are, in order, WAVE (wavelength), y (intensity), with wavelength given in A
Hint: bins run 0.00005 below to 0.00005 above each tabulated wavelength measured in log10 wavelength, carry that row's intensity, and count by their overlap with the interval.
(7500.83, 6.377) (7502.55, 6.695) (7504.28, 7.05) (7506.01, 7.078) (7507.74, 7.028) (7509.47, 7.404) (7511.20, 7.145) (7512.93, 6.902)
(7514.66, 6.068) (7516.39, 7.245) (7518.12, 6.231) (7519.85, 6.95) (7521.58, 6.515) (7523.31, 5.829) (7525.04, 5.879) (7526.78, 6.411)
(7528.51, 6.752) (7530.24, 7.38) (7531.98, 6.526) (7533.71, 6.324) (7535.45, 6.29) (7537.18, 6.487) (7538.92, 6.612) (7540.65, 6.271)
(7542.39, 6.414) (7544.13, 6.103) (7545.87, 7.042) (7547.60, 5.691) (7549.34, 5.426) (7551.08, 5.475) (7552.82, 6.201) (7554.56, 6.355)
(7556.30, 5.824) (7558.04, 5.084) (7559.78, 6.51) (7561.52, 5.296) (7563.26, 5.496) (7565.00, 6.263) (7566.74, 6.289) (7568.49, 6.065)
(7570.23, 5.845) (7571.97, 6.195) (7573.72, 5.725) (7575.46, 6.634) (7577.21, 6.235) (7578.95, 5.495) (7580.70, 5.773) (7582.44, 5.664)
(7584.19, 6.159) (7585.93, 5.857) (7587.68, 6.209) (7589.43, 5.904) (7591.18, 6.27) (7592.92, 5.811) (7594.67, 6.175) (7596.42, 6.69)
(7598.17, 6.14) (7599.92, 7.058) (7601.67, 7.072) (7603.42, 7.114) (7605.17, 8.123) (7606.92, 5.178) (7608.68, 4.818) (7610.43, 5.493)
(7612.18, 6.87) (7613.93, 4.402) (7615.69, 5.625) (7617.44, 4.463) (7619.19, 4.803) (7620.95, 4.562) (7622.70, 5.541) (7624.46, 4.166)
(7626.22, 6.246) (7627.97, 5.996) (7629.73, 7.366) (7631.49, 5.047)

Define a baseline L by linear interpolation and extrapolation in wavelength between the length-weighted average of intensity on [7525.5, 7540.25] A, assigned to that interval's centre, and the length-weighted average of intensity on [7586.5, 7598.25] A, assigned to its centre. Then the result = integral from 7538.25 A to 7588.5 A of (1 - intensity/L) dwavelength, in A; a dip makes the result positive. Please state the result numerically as 2.8 A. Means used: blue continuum 6.57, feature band 6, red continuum 6.16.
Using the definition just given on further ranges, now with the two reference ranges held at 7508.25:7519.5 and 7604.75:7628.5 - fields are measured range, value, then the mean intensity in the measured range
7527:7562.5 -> 1.2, 6.2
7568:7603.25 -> -2.1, 6.17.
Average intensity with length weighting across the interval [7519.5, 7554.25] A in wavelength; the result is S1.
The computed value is 6.32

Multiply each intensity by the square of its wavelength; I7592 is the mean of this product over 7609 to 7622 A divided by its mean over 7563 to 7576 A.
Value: 0.86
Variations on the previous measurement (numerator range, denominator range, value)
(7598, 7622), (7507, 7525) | 0.89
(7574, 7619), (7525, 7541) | 0.94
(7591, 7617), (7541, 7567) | 1.05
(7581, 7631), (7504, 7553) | 0.93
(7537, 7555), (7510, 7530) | 0.94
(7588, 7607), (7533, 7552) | 1.07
